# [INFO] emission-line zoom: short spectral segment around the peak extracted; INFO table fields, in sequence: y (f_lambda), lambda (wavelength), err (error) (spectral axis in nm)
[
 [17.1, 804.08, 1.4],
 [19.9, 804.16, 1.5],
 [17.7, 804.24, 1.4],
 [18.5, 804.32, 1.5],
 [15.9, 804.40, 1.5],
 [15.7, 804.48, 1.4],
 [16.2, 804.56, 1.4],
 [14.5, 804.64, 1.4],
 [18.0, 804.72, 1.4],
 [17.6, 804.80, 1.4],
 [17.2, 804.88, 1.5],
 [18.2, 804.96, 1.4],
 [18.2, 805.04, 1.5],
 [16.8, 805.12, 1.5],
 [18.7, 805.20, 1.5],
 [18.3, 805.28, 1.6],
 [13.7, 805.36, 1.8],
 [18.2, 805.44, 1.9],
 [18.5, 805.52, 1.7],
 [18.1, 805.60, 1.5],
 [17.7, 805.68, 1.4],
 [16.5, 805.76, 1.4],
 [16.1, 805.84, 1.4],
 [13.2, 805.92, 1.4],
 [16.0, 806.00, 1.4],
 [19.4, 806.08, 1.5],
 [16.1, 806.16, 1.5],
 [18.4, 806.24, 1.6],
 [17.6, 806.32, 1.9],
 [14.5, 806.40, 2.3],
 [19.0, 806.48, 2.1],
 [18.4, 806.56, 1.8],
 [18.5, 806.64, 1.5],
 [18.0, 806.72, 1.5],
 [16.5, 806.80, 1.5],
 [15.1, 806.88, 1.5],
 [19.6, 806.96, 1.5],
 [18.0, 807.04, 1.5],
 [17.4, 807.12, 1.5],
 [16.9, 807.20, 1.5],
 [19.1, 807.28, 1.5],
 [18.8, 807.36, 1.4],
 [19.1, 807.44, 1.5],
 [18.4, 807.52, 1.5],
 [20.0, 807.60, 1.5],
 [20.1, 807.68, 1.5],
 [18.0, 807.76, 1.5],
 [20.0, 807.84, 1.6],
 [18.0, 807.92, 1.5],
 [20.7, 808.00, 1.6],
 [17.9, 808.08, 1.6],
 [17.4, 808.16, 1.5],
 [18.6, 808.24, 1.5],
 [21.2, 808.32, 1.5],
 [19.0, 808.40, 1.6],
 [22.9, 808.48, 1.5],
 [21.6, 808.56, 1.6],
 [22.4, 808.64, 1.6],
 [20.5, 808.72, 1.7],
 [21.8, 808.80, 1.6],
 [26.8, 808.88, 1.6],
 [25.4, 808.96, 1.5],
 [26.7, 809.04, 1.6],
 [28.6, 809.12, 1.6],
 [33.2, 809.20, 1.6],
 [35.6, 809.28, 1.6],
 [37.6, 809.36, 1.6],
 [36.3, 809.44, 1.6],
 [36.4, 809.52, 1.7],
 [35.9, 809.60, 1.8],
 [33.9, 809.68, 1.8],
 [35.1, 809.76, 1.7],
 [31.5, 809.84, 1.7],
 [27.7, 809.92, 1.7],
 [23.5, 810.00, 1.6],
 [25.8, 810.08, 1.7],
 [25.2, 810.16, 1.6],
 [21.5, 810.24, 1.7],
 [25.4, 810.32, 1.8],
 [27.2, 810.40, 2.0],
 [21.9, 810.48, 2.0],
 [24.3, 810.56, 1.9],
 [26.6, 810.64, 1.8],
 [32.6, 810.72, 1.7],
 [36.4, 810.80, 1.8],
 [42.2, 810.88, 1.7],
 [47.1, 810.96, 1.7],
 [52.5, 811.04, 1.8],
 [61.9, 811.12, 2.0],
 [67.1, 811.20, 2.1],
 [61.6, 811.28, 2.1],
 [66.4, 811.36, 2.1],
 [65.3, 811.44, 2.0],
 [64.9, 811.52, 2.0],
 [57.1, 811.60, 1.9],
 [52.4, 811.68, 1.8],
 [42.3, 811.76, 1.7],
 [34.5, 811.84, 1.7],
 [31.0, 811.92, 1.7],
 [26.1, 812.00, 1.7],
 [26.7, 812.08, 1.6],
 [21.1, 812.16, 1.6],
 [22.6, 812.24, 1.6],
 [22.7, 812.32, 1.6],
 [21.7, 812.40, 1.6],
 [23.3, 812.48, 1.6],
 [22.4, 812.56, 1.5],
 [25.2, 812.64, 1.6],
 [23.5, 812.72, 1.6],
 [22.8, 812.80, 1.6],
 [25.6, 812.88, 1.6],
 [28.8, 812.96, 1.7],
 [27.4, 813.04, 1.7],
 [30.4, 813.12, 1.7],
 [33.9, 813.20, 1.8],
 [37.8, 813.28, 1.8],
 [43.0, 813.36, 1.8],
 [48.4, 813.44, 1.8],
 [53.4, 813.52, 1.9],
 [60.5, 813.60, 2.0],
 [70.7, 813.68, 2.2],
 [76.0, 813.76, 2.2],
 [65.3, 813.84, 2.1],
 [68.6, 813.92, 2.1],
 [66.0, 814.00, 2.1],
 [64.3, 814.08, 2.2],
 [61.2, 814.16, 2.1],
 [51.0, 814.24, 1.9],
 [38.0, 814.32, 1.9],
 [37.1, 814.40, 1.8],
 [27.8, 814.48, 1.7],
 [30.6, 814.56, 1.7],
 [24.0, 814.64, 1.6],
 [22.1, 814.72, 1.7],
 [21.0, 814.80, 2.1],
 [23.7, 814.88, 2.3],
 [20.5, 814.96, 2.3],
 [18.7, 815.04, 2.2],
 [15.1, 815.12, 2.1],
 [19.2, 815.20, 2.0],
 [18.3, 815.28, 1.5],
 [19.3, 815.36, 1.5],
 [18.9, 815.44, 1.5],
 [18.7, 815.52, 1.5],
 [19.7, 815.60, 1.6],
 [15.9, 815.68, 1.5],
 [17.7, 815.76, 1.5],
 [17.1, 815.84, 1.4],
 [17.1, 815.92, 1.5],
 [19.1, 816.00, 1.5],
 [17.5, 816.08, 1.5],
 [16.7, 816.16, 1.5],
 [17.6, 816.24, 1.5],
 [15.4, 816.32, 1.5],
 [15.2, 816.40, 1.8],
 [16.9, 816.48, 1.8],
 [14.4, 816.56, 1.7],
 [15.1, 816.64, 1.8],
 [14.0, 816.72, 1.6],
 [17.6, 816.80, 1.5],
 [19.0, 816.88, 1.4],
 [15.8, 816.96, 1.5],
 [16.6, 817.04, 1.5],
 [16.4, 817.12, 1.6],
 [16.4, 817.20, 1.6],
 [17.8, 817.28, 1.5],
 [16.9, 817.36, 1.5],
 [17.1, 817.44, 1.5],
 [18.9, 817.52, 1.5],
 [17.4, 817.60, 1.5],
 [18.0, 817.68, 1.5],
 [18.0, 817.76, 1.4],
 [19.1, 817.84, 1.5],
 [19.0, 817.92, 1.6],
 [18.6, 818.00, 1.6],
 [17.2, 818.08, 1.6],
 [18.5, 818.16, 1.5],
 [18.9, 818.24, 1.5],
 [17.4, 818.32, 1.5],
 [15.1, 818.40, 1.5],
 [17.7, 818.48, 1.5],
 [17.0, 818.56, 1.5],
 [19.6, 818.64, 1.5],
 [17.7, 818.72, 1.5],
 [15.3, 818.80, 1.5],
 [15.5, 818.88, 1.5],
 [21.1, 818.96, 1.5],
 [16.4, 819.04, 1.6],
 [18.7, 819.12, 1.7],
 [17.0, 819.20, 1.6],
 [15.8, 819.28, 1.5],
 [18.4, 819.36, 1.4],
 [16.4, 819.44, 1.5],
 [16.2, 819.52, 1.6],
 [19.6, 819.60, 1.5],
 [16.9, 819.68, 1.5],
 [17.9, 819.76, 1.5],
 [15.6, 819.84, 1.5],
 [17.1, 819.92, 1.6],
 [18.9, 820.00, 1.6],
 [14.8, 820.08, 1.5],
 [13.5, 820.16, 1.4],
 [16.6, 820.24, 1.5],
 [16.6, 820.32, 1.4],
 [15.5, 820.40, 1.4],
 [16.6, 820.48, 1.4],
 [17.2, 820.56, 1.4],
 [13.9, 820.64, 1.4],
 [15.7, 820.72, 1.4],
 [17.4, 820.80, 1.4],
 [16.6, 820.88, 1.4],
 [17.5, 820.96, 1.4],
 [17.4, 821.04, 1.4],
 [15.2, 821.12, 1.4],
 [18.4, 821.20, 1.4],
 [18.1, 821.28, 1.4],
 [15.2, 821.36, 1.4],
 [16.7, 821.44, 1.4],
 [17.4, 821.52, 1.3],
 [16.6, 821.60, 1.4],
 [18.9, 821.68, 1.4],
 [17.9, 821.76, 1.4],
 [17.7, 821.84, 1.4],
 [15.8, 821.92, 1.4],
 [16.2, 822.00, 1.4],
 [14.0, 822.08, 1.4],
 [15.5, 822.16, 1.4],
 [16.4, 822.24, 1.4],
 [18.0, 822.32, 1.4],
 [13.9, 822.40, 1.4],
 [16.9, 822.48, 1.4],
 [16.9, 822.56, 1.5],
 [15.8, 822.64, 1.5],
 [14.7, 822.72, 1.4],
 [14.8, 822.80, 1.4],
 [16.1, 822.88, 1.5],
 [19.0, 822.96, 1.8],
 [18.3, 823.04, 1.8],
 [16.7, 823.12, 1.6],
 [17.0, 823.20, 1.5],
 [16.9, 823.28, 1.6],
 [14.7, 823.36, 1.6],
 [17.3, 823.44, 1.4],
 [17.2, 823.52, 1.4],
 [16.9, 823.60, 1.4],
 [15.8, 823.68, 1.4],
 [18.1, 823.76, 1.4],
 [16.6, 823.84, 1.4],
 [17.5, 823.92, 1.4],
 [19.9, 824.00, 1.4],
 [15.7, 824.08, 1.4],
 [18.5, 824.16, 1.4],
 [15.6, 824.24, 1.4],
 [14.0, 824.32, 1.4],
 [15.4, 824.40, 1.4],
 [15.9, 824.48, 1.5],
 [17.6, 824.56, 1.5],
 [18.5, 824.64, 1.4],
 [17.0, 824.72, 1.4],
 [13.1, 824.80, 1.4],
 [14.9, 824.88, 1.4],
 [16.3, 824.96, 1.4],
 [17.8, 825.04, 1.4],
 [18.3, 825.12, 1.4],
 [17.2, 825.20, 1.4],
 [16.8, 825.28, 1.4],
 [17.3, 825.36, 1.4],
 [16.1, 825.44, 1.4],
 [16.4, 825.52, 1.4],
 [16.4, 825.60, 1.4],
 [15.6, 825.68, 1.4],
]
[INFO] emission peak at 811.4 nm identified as Halpha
